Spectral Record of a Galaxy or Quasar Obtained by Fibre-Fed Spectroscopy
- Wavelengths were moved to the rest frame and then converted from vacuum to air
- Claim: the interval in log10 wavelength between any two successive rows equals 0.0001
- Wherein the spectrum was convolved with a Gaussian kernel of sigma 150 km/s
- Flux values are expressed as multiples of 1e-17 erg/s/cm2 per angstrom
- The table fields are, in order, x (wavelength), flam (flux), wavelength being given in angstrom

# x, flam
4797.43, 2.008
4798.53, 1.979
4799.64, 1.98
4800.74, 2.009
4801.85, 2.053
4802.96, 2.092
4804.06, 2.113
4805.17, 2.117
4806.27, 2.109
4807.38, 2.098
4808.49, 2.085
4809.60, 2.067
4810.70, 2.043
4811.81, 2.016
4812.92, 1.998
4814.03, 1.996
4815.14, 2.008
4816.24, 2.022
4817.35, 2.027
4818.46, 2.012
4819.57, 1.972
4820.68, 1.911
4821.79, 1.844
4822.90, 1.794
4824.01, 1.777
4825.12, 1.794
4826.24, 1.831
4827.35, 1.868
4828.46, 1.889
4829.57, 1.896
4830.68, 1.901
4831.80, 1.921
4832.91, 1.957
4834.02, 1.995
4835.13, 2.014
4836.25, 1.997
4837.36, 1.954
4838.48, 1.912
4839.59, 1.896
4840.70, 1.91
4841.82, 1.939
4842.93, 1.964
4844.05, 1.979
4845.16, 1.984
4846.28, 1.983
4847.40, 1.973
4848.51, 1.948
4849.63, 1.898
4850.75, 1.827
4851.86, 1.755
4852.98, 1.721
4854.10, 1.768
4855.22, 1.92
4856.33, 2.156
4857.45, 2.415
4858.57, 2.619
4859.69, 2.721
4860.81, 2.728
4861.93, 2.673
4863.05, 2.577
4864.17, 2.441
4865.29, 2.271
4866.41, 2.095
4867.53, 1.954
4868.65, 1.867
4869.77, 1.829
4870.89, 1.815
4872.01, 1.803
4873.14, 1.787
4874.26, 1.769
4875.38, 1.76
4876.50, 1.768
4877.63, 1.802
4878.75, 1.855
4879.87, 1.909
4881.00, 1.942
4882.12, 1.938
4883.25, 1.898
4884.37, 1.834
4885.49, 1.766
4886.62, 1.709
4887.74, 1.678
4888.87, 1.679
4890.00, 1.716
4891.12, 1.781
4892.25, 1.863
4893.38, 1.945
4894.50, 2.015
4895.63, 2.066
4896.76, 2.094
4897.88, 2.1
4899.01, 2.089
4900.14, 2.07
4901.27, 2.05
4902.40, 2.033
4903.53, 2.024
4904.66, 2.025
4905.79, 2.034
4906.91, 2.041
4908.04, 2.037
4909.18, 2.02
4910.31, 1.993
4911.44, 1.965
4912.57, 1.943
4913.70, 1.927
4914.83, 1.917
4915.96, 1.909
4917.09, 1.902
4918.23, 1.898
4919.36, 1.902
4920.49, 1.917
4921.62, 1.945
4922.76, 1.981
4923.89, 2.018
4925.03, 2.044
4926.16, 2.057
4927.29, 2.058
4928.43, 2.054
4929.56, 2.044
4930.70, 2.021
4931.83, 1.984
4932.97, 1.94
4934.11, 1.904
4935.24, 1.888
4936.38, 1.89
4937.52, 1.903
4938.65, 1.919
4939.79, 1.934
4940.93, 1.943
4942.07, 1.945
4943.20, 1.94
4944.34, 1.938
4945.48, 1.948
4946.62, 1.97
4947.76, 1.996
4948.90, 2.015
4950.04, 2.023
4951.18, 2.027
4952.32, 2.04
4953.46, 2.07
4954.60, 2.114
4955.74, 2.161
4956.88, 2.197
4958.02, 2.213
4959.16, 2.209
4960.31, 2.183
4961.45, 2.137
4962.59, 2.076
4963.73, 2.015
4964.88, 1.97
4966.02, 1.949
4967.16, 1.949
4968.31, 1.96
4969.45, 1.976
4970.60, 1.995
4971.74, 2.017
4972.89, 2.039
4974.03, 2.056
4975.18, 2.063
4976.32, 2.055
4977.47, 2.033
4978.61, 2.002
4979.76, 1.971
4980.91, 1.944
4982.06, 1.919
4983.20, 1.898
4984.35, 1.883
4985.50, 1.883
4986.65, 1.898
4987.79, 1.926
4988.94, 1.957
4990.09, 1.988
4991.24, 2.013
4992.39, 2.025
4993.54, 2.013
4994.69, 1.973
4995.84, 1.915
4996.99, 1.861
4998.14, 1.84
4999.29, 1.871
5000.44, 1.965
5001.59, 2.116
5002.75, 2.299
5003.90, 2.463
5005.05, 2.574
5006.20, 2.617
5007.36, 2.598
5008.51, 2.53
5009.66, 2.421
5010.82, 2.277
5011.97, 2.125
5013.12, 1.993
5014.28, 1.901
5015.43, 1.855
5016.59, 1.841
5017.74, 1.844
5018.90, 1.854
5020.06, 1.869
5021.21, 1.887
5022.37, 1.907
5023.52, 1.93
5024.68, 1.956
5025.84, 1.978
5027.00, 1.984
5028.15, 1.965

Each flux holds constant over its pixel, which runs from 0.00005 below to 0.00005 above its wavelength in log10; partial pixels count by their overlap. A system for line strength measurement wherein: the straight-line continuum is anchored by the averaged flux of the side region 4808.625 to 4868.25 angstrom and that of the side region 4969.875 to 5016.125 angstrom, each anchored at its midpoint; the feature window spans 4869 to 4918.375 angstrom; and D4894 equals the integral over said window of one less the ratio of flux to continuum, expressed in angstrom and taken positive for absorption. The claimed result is 3.2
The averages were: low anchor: 2.03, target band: 1.91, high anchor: 2.07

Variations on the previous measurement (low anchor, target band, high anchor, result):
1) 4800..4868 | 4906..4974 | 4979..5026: 1.26 angstrom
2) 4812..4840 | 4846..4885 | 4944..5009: -1.32 angstrom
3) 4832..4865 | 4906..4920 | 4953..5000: 0.62 angstrom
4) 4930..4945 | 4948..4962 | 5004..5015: -0.55 angstrom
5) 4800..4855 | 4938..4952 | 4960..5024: 0.32 angstrom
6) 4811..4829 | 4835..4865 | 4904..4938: -2.53 angstrom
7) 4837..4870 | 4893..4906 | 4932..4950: -0.22 angstrom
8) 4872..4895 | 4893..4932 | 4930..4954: -2.34 angstrom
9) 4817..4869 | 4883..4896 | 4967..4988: 1.20 angstrom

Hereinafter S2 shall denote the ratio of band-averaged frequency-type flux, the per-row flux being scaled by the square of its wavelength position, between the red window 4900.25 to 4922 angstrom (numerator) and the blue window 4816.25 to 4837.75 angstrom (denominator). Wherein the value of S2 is 1.1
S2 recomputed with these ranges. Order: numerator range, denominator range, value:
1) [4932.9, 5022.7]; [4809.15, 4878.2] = 1.07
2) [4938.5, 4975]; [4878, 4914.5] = 1.07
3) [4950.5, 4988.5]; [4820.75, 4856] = 1.12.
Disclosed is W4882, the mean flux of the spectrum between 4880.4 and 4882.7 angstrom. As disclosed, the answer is 1.93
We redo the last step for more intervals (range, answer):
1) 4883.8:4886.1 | 1.8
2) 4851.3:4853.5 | 1.74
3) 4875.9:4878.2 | 1.78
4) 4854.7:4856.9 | 2.05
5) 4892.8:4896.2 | 2.01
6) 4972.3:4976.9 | 2.05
